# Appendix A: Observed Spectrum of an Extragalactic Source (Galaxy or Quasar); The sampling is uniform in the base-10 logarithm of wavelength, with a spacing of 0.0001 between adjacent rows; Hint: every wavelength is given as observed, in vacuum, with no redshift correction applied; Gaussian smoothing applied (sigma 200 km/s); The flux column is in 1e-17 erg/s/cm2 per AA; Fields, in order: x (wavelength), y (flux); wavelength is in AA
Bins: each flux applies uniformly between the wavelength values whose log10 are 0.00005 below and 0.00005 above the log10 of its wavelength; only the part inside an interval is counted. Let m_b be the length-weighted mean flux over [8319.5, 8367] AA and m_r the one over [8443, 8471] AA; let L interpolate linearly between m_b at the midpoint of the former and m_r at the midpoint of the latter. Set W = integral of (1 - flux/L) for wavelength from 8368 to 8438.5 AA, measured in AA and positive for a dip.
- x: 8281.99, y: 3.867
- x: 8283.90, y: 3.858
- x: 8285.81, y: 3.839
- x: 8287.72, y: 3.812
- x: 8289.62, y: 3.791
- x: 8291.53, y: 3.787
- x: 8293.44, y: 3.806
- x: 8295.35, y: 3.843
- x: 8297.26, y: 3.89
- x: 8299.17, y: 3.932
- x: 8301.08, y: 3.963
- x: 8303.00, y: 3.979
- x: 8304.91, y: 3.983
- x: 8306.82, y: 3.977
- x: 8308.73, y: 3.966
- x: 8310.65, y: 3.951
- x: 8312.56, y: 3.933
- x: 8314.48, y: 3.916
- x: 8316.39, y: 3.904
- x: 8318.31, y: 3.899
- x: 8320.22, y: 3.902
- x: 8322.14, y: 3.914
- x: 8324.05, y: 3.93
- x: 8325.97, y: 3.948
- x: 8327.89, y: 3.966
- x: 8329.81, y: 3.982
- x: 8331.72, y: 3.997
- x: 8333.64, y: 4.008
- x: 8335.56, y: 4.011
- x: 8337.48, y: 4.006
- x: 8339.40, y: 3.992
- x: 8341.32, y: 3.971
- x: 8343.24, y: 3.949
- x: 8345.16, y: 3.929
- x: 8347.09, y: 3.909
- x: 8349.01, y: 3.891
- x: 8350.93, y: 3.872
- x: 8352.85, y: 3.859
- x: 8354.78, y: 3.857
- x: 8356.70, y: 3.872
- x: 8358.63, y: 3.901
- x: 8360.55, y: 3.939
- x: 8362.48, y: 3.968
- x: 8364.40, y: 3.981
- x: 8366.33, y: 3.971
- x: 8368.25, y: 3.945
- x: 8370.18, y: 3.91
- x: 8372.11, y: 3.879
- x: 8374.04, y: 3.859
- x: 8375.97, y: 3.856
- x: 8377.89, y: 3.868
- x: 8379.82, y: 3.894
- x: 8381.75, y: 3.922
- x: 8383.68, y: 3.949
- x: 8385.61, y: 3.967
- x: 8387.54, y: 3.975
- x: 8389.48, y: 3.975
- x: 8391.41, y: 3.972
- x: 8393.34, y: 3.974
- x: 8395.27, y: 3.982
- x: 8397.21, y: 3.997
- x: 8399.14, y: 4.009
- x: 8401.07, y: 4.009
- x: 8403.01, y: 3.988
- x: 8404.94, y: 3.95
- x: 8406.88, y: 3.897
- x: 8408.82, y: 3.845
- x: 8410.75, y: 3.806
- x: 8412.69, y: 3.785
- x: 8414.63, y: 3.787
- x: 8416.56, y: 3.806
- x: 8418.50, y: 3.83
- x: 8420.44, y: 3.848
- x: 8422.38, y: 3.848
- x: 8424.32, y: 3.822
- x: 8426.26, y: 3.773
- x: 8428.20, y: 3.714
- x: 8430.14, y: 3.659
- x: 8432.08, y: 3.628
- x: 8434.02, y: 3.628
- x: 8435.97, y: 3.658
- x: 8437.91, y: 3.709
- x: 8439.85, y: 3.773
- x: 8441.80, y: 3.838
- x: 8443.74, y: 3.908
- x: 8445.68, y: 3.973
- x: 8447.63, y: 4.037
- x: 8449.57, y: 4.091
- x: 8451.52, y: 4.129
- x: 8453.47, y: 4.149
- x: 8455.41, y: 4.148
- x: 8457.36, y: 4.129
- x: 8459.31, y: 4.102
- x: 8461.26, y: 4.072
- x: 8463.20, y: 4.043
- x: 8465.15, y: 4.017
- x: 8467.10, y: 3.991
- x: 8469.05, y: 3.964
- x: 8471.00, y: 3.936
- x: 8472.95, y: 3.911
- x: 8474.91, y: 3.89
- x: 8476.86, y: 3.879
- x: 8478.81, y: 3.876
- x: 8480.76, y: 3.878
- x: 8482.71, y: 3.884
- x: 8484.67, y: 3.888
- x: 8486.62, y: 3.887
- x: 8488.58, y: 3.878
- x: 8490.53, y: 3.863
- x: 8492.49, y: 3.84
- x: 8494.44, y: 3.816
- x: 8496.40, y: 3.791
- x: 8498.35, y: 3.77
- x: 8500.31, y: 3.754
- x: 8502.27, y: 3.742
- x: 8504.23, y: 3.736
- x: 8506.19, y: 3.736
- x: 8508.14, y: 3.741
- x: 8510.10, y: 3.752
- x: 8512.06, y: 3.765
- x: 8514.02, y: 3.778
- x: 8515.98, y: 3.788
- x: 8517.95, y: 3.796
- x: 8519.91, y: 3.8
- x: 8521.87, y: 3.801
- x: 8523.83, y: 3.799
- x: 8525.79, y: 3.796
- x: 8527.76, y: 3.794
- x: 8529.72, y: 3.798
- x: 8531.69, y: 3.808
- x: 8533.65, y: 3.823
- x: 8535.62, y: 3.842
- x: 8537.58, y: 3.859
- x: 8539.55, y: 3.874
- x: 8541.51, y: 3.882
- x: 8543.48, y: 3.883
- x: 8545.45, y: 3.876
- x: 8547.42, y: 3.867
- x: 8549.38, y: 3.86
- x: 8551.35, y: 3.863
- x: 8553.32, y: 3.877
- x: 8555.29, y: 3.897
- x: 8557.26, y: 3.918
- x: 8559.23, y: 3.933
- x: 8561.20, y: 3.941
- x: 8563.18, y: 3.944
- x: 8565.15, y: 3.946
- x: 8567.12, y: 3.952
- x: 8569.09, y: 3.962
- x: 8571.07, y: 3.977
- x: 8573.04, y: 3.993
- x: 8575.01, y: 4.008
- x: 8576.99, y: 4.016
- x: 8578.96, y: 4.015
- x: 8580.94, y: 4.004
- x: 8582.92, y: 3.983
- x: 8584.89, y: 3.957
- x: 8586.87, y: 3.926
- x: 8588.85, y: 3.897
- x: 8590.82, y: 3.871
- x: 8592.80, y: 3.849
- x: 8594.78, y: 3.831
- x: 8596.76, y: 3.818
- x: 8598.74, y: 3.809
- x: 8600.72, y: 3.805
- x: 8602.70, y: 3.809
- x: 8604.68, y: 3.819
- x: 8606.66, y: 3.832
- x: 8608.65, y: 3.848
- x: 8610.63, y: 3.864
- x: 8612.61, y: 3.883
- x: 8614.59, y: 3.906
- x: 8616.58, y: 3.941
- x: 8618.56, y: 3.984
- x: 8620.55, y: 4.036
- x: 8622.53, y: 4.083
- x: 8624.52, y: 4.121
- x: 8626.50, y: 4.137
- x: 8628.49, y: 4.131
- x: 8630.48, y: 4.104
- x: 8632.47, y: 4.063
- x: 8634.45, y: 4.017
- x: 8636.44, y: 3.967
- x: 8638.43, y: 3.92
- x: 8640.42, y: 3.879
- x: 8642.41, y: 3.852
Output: 2.4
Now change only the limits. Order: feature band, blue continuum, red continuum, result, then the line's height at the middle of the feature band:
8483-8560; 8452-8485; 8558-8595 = 2.8 AA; 3.97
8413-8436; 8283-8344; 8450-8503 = 1.0 AA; 3.93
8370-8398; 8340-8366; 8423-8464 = -0.1 AA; 3.91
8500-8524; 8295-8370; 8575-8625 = 1.0 AA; 3.92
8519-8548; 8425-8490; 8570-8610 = 0.5 AA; 3.91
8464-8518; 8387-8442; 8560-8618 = 0.4 AA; 3.87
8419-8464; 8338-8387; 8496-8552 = -0.4 AA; 3.86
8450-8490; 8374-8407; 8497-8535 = -1.5 AA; 3.84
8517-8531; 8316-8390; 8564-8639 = 0.5 AA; 3.94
